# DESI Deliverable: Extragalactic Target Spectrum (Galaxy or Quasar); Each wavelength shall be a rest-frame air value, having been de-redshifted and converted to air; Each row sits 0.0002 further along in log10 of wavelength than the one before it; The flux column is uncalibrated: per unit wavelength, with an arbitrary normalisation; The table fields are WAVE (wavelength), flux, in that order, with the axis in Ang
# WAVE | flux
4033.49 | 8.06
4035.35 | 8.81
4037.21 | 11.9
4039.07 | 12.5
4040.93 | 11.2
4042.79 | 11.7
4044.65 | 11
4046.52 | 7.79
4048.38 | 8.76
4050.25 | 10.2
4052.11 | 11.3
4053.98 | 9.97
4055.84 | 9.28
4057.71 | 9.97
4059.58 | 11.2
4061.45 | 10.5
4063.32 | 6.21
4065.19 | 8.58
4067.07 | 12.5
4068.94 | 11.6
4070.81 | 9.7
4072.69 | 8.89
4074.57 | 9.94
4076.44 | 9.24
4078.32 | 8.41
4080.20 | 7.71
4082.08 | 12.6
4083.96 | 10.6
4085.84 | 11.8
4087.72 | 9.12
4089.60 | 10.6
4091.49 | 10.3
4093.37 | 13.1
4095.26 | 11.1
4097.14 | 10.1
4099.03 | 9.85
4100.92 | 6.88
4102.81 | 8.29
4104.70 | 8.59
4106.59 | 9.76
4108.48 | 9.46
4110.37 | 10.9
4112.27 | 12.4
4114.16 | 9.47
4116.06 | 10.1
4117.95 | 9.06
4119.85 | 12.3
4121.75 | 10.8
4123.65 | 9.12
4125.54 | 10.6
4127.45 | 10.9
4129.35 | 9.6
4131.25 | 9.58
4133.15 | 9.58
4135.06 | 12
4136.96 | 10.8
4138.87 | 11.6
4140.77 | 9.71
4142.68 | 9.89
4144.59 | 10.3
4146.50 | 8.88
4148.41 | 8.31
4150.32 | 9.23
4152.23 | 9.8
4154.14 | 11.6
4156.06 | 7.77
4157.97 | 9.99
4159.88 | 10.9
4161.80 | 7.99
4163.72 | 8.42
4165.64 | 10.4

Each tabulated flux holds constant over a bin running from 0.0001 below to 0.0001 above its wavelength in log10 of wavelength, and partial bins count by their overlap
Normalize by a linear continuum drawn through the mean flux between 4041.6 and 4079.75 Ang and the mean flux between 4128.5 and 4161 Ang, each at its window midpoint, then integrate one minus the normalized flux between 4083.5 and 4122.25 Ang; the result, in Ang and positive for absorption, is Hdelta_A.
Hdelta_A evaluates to -1.23 Ang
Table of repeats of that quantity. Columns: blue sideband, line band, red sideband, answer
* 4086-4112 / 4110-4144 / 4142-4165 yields -2.7 Ang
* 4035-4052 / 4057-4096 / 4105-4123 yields 1.1 Ang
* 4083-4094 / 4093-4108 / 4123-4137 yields 1.6 Ang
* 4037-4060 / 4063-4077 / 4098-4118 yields 0.5 Ang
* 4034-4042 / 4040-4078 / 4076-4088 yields 2.0 Ang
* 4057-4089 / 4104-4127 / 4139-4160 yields -1.0 Ang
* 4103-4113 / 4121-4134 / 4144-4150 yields -0.6 Ang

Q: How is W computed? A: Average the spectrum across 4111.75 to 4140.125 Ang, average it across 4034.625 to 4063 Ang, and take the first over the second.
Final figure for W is 1.02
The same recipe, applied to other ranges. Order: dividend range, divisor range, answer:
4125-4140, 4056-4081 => 1.10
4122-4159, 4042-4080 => 1.02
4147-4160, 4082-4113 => 0.93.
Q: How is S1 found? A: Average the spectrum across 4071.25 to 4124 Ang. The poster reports 10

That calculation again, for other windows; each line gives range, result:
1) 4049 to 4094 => 10.1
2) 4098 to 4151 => 9.93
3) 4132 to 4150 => 10.1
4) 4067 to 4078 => 10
